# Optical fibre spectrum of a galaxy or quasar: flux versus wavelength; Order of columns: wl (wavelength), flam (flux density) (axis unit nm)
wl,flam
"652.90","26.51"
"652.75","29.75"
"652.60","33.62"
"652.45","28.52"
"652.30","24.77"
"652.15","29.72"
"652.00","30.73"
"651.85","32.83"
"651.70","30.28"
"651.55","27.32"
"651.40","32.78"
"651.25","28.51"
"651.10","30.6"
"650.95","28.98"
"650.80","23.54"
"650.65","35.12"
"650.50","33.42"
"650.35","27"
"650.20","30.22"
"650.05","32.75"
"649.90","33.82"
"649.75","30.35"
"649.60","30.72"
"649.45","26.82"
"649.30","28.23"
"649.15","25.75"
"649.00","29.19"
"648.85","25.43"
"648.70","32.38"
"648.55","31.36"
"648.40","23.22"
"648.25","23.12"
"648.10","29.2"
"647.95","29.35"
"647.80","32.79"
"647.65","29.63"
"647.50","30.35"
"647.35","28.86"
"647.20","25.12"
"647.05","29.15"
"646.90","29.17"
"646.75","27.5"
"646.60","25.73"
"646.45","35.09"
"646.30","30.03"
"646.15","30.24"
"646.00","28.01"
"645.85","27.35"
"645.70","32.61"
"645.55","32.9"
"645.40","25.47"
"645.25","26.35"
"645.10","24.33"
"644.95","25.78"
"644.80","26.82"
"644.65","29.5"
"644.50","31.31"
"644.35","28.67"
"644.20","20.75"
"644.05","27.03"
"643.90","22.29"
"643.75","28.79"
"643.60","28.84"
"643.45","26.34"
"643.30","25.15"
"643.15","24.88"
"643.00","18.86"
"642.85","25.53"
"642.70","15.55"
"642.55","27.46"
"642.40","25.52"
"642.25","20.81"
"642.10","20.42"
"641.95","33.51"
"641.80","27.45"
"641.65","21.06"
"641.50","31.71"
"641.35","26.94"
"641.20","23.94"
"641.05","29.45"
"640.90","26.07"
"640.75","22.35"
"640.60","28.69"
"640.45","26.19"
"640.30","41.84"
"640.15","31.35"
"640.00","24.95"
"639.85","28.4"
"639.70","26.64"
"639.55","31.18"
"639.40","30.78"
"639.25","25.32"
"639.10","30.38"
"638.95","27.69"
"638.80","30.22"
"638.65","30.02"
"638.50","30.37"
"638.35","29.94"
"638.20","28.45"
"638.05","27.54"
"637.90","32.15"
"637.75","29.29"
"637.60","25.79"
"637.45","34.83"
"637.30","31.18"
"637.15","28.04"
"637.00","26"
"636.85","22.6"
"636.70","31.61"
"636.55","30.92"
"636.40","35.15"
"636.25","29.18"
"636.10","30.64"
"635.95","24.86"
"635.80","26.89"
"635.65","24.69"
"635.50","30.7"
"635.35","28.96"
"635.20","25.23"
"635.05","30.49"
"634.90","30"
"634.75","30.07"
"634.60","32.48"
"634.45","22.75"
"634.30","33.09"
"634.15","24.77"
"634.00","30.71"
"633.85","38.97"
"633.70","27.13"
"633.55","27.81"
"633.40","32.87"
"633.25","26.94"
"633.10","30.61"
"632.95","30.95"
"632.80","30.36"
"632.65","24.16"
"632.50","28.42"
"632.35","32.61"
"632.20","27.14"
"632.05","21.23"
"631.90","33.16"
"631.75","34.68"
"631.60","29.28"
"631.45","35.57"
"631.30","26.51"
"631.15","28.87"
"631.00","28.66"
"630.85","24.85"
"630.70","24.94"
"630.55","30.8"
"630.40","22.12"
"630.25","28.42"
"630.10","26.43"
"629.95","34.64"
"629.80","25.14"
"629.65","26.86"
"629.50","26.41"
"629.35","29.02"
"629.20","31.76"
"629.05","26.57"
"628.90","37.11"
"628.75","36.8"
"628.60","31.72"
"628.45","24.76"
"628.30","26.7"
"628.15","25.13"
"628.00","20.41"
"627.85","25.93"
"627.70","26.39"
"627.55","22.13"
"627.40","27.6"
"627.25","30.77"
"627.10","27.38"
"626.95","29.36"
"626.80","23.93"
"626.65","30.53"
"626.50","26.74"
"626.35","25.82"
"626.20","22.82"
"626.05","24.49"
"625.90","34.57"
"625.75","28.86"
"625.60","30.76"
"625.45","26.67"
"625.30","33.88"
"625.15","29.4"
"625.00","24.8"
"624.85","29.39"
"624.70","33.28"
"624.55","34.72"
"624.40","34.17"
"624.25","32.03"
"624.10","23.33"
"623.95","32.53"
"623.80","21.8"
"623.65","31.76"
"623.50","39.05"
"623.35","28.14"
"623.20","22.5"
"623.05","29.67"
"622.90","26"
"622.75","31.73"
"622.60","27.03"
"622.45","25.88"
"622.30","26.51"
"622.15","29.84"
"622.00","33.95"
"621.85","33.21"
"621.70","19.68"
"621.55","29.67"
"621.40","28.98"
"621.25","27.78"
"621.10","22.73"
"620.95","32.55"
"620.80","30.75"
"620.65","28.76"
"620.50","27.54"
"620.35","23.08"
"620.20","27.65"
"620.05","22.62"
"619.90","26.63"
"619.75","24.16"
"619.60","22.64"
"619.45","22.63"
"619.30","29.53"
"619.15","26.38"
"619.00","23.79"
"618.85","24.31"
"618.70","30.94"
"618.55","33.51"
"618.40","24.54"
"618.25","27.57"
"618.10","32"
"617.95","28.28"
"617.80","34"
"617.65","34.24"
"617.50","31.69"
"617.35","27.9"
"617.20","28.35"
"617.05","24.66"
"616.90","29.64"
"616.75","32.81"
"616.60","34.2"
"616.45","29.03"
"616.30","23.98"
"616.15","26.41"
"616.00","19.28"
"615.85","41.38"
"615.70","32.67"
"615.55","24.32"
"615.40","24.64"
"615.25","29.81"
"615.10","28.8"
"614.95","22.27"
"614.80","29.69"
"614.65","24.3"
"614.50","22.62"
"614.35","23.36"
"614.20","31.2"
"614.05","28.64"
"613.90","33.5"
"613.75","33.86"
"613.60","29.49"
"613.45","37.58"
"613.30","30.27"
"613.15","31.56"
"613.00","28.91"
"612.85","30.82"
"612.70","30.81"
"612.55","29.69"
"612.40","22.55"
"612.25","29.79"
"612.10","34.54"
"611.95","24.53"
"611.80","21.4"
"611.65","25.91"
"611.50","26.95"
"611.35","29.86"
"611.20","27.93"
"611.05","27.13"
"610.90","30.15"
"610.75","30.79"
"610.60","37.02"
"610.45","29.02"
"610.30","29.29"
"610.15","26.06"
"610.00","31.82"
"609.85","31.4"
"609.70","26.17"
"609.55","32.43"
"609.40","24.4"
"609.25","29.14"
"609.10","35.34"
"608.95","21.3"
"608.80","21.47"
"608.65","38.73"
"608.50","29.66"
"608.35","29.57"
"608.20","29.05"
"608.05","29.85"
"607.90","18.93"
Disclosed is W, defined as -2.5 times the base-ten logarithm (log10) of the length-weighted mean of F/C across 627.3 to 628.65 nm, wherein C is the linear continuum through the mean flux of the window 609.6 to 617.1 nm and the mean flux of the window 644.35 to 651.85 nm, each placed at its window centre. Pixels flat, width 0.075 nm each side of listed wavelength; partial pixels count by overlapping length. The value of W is 0.13 mag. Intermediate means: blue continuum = 28.9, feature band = 25.6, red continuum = 29.1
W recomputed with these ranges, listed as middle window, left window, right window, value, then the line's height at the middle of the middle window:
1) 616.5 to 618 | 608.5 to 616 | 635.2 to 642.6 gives -0.06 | 28.9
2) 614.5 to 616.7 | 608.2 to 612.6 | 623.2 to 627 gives 0.04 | 28.9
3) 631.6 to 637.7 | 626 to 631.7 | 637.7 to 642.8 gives -0.06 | 27.7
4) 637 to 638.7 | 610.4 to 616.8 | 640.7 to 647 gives -0.10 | 27.1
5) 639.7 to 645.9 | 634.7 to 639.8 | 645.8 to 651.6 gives 0.10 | 29.1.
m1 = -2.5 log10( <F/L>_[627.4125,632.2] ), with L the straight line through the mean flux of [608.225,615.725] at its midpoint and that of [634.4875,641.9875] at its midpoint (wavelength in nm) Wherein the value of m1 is 0.03 mag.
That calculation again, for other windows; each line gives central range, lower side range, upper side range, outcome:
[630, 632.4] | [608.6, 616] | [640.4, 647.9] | -0.03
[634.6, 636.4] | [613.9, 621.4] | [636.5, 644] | -0.05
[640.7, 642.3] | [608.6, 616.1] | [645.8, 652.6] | 0.13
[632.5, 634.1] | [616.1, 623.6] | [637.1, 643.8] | -0.08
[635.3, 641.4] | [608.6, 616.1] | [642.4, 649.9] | -0.04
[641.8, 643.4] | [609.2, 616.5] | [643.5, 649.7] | 0.18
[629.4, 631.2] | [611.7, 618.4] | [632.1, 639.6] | 0.07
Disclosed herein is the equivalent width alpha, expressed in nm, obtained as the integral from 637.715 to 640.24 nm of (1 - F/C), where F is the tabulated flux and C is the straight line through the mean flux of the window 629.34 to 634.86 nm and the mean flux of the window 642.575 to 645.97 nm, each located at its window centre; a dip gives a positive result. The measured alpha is -0.17 nm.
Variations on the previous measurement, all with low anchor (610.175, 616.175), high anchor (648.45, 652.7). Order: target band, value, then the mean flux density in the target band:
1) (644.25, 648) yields 0.11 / 28.8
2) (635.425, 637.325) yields 0.05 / 28.6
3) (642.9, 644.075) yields 0.17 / 25.2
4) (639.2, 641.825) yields 0.13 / 28.1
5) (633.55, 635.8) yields 0.02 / 29.2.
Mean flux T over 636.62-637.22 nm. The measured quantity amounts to 27.1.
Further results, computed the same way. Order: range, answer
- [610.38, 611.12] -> 30.9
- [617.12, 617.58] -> 29.3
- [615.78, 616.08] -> 30.1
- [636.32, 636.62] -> 33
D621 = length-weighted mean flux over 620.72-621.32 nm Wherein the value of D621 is 28.5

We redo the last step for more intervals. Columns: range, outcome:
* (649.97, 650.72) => 31.7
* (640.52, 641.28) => 26.1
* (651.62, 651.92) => 31.5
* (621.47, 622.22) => 29.3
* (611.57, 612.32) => 27.2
